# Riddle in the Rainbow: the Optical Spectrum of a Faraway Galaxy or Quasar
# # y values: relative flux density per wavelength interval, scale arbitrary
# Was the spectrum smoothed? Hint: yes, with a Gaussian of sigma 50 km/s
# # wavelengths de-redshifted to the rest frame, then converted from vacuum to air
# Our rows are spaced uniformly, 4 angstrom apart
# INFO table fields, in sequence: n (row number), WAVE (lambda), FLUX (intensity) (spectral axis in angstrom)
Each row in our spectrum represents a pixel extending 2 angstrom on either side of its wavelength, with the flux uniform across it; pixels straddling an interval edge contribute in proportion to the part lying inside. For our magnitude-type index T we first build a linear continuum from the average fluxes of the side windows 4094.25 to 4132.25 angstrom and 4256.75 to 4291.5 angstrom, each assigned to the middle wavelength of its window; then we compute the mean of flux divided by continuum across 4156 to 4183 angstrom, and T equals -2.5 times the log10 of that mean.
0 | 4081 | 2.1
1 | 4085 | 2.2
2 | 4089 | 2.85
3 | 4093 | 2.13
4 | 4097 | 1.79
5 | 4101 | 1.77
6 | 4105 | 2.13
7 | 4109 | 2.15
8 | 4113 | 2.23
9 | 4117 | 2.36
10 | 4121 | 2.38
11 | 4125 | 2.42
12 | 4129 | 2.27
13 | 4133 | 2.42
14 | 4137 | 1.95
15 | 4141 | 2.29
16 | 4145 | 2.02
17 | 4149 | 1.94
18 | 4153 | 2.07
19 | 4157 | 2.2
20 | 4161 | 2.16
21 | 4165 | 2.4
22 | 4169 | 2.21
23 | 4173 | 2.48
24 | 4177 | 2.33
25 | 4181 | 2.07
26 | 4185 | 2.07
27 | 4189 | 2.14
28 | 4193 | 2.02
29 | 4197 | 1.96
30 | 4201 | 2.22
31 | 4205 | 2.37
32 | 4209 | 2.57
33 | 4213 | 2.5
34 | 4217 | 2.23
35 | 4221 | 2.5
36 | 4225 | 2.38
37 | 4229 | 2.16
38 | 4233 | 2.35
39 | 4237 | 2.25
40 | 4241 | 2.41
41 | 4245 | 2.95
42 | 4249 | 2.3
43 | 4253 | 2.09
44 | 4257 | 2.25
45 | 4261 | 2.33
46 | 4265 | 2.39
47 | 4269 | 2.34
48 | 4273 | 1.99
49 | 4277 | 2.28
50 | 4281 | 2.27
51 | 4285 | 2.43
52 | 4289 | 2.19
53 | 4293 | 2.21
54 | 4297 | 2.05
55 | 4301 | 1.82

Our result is -0.03 mag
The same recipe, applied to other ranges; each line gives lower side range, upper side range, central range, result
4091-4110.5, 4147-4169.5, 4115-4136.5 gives -0.137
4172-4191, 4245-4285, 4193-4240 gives -0.031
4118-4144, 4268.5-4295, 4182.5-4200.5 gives 0.101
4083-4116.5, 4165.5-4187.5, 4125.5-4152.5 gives 0.022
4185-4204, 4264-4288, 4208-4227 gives -0.134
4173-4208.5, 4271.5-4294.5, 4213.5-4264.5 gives -0.069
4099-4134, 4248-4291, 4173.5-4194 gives 0.043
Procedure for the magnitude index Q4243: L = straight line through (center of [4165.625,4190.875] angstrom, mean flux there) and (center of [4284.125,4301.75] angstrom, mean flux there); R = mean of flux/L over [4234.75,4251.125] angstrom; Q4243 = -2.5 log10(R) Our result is -0.14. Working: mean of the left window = 2.23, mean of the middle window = 2.47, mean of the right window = 2.14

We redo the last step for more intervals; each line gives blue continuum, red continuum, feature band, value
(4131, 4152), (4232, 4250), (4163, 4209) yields 0.025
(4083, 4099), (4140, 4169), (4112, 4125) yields -0.068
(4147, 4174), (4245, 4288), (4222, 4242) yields -0.024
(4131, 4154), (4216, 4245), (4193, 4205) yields 0.077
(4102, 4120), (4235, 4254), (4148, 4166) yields 0.061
